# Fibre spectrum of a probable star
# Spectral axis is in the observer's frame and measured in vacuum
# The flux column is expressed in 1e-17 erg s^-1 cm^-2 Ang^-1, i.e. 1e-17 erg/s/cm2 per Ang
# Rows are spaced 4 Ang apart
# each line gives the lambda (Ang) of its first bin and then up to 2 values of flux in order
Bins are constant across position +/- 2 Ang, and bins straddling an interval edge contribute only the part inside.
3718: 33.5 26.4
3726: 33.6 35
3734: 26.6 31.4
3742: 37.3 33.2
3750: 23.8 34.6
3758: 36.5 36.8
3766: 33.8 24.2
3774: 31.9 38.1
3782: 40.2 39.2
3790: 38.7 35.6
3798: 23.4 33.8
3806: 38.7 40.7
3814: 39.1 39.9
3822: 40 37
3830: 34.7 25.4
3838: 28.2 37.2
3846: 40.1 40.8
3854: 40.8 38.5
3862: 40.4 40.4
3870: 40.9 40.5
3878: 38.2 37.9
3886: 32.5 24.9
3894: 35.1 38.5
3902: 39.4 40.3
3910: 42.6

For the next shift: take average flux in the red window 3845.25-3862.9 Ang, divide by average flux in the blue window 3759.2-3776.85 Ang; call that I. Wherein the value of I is 1.25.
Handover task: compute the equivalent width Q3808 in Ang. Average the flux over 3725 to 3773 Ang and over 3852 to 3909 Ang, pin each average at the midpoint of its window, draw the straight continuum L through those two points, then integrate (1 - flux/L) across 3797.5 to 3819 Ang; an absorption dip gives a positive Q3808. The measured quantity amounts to -1.2 Ang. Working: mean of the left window 32.2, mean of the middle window 36.6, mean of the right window 37.8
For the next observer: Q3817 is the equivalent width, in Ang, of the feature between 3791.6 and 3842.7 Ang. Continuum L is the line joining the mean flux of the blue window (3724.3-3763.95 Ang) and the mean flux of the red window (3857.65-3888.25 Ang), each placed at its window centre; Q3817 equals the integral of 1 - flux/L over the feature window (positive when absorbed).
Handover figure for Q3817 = 1.7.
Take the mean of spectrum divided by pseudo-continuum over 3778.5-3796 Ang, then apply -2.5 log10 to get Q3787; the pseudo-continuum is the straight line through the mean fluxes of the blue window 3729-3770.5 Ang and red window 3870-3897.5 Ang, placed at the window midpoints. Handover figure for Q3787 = -0.16 mag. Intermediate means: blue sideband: 32.3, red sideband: 35.5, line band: 38.4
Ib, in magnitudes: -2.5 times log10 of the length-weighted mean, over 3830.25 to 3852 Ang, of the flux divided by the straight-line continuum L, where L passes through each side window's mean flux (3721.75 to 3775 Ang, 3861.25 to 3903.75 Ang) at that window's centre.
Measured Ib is 0.04 mag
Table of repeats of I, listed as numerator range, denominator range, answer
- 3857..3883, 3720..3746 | 1.25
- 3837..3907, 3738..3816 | 1.08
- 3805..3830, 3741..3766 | 1.16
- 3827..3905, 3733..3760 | 1.14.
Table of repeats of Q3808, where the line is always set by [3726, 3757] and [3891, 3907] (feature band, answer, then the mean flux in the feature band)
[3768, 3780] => 0.6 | 31.4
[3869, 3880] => -1.0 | 39.8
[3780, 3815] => -2.7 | 36.5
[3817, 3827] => -1.3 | 39.1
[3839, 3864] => -2.4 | 39.2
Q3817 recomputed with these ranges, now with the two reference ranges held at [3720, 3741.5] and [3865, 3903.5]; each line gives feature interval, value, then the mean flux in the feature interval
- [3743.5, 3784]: -1.3 Ang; 33.4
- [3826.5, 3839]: 1.6 Ang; 30.4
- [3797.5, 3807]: 0.3 Ang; 32.6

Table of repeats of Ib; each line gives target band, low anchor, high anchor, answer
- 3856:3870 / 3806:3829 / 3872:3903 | -0.09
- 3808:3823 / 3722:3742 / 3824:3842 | -0.24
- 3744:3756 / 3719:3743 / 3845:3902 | 0.06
